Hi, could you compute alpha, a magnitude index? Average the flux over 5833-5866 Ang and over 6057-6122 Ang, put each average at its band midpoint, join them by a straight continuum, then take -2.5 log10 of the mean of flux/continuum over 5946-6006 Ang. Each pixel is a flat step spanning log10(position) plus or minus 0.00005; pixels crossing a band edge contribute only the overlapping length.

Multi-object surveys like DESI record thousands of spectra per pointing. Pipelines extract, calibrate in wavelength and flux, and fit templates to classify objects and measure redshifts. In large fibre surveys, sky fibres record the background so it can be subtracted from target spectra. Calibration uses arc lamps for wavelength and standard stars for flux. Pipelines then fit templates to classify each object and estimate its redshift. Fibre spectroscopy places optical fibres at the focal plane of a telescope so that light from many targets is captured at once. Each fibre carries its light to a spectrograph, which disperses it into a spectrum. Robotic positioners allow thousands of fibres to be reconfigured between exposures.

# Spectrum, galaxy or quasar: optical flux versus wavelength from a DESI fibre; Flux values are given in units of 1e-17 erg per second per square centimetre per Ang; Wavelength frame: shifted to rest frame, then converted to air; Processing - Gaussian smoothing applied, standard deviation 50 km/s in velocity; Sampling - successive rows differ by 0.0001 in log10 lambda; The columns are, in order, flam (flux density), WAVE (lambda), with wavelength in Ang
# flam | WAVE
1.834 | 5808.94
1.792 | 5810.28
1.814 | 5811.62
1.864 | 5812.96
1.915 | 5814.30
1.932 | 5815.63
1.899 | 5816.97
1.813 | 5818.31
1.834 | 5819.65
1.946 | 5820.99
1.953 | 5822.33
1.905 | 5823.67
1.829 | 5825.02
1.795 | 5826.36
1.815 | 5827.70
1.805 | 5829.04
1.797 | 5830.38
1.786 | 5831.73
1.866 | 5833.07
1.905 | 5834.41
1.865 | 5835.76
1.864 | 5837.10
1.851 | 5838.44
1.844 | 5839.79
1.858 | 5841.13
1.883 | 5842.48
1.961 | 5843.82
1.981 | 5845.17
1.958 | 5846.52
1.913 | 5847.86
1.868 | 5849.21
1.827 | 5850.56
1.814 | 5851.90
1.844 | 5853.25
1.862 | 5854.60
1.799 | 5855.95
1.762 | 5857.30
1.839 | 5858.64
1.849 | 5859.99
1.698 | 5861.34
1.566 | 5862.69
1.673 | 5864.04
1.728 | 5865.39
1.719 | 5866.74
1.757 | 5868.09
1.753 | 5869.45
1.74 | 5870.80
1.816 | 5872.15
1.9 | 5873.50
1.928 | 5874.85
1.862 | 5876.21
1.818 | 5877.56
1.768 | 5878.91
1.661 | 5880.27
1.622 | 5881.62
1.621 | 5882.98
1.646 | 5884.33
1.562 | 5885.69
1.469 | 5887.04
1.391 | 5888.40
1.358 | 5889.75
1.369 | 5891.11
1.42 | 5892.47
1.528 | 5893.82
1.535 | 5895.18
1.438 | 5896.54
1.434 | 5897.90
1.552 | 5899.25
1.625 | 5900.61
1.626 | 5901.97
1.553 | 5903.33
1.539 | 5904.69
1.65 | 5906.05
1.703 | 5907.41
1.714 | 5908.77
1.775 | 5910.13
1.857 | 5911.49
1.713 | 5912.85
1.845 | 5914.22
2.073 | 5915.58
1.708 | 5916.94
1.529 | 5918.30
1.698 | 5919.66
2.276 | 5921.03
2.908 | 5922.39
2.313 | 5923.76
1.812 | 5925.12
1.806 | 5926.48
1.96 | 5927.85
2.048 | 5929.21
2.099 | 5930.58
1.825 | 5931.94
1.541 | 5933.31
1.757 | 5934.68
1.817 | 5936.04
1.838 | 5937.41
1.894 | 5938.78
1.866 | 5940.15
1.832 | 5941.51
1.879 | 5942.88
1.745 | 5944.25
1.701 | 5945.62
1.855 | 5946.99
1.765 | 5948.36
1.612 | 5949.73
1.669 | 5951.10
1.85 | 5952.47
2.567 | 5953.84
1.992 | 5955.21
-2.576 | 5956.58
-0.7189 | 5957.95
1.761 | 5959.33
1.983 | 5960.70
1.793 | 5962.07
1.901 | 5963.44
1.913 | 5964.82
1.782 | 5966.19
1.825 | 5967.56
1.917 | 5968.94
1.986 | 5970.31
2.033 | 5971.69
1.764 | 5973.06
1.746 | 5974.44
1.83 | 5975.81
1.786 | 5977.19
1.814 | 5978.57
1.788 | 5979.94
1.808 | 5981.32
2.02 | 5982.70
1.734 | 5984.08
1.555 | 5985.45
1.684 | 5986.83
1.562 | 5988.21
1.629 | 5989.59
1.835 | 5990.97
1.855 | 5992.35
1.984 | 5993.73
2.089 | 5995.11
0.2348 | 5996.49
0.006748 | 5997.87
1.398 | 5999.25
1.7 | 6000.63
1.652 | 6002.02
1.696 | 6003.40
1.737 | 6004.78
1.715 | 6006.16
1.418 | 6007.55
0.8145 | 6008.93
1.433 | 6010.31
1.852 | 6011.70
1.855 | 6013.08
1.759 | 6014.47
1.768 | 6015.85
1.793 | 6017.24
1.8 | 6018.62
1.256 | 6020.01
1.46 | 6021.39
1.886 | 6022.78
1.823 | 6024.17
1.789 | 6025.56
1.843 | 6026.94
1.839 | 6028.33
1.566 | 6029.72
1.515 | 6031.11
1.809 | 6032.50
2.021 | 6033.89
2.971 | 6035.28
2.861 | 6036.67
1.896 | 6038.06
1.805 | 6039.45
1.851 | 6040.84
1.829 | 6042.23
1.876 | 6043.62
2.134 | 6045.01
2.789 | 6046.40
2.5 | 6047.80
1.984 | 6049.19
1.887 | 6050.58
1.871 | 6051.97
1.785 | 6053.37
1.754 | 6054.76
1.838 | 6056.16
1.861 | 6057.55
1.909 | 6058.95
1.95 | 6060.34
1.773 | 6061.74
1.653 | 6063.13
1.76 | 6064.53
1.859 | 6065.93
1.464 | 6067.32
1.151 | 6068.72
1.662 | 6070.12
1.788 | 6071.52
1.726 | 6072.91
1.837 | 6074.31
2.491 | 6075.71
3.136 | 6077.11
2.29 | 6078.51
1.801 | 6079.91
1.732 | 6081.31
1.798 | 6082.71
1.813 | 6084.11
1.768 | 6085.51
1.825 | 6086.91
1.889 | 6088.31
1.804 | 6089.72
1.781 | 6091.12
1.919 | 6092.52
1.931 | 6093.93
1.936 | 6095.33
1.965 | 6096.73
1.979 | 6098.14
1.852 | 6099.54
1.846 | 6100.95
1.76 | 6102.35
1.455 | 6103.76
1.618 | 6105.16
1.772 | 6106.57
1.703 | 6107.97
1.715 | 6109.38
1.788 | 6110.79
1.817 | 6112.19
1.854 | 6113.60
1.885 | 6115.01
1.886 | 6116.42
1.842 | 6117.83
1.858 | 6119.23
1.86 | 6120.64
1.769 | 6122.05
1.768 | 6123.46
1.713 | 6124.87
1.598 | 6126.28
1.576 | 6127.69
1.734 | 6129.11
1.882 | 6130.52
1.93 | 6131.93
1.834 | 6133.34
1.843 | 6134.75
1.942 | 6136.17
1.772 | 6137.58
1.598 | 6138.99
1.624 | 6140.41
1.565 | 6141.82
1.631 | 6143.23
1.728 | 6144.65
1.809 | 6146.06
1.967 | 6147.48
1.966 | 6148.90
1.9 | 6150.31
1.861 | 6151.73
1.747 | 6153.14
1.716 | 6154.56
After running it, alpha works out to 0.17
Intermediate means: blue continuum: 1.83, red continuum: 1.84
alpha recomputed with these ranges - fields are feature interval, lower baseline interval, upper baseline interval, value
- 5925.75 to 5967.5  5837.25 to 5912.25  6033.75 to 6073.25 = 0.11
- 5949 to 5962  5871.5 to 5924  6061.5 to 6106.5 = 0.45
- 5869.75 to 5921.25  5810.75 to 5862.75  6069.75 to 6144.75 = 0.12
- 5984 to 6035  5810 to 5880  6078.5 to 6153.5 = 0.13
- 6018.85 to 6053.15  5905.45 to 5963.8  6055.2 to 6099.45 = -0.07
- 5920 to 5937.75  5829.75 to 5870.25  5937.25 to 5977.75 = -0.19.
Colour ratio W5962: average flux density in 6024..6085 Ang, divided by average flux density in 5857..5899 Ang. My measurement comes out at 1.17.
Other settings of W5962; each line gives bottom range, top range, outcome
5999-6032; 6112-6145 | 1.08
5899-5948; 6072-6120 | 1.03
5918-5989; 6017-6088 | 1.10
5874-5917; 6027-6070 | 1.17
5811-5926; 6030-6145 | 1.05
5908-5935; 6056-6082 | 0.98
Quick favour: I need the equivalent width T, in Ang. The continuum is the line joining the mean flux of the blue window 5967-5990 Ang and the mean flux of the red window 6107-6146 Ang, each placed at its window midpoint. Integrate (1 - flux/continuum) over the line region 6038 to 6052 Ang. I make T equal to -2.1 Ang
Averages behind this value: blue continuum 1.79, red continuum 1.77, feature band 2.05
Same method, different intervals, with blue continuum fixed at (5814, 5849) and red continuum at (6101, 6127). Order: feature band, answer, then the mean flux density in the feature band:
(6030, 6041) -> -1.8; 2.08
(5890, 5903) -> 2.5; 1.5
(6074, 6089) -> -2.2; 2.04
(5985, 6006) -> 3.4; 1.51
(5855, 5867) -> 0.8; 1.74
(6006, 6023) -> 2.0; 1.59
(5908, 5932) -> -1.4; 1.94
